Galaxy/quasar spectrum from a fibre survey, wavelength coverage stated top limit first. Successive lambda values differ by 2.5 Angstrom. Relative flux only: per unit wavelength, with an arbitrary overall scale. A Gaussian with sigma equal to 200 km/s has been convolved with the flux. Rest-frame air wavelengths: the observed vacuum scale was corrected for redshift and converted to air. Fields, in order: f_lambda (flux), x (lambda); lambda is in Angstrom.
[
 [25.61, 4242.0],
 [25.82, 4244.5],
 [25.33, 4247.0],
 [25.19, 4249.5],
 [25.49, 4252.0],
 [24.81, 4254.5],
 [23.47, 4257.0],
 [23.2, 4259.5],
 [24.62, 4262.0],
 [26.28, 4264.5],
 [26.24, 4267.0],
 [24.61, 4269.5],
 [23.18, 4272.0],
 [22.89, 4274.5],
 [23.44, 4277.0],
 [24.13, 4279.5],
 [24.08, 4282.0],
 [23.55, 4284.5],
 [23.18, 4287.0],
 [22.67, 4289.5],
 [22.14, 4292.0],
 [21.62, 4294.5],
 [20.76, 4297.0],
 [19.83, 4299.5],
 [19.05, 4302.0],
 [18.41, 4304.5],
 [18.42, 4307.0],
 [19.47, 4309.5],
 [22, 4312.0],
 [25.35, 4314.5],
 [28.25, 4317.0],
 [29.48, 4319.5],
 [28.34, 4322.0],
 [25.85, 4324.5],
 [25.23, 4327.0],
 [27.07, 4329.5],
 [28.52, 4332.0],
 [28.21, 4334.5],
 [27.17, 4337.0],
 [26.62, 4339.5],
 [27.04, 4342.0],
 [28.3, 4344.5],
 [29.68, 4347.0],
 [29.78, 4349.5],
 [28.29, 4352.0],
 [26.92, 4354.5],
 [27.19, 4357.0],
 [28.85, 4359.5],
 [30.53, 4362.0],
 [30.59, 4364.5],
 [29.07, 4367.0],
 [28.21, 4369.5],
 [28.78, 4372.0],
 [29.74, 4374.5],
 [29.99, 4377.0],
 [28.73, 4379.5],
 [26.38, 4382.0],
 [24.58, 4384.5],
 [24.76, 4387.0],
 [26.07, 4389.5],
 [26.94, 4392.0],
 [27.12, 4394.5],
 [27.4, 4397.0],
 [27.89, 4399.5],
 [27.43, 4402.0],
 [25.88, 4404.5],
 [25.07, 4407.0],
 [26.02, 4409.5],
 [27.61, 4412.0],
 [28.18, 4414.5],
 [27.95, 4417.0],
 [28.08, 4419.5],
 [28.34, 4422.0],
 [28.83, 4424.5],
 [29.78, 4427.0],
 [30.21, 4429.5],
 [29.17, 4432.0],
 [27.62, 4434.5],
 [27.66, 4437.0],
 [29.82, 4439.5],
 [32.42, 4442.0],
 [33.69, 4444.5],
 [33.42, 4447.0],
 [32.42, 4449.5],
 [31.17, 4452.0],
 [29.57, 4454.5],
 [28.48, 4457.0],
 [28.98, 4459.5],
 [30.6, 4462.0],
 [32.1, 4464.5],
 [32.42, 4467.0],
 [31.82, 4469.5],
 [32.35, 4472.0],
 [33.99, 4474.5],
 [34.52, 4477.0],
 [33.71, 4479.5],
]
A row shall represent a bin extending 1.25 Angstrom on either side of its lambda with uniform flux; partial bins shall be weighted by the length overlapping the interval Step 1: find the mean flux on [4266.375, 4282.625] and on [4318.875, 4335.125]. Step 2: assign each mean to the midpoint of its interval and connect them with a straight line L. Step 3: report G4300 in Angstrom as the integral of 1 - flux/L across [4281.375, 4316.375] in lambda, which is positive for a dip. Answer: 5.5 Angstrom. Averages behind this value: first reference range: 24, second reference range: 27.4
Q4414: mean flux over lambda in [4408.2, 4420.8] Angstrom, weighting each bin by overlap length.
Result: 27.6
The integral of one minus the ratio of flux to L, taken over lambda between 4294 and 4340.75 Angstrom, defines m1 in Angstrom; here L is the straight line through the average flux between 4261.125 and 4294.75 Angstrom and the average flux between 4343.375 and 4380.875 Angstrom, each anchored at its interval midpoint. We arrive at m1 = 3.7 Angstrom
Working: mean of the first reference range 23.8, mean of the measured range 24.2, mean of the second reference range 29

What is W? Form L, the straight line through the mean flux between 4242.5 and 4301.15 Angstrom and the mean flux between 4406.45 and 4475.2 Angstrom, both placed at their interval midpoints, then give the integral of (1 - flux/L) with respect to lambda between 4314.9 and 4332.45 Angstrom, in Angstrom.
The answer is -1.19 Angstrom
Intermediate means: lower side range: 23.8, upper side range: 29.9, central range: 27.4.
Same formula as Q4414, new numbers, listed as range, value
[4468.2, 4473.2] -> 32.1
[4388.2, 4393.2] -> 26.5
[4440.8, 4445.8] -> 33.1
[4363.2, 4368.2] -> 29.8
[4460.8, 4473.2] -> 31.9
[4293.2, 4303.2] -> 20.3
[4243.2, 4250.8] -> 25.4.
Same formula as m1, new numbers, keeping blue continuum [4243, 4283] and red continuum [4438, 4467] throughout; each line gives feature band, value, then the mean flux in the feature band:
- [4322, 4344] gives -0.1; 27.1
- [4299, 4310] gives 3.0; 19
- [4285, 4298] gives 1.7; 22.2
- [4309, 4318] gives 0.8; 24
